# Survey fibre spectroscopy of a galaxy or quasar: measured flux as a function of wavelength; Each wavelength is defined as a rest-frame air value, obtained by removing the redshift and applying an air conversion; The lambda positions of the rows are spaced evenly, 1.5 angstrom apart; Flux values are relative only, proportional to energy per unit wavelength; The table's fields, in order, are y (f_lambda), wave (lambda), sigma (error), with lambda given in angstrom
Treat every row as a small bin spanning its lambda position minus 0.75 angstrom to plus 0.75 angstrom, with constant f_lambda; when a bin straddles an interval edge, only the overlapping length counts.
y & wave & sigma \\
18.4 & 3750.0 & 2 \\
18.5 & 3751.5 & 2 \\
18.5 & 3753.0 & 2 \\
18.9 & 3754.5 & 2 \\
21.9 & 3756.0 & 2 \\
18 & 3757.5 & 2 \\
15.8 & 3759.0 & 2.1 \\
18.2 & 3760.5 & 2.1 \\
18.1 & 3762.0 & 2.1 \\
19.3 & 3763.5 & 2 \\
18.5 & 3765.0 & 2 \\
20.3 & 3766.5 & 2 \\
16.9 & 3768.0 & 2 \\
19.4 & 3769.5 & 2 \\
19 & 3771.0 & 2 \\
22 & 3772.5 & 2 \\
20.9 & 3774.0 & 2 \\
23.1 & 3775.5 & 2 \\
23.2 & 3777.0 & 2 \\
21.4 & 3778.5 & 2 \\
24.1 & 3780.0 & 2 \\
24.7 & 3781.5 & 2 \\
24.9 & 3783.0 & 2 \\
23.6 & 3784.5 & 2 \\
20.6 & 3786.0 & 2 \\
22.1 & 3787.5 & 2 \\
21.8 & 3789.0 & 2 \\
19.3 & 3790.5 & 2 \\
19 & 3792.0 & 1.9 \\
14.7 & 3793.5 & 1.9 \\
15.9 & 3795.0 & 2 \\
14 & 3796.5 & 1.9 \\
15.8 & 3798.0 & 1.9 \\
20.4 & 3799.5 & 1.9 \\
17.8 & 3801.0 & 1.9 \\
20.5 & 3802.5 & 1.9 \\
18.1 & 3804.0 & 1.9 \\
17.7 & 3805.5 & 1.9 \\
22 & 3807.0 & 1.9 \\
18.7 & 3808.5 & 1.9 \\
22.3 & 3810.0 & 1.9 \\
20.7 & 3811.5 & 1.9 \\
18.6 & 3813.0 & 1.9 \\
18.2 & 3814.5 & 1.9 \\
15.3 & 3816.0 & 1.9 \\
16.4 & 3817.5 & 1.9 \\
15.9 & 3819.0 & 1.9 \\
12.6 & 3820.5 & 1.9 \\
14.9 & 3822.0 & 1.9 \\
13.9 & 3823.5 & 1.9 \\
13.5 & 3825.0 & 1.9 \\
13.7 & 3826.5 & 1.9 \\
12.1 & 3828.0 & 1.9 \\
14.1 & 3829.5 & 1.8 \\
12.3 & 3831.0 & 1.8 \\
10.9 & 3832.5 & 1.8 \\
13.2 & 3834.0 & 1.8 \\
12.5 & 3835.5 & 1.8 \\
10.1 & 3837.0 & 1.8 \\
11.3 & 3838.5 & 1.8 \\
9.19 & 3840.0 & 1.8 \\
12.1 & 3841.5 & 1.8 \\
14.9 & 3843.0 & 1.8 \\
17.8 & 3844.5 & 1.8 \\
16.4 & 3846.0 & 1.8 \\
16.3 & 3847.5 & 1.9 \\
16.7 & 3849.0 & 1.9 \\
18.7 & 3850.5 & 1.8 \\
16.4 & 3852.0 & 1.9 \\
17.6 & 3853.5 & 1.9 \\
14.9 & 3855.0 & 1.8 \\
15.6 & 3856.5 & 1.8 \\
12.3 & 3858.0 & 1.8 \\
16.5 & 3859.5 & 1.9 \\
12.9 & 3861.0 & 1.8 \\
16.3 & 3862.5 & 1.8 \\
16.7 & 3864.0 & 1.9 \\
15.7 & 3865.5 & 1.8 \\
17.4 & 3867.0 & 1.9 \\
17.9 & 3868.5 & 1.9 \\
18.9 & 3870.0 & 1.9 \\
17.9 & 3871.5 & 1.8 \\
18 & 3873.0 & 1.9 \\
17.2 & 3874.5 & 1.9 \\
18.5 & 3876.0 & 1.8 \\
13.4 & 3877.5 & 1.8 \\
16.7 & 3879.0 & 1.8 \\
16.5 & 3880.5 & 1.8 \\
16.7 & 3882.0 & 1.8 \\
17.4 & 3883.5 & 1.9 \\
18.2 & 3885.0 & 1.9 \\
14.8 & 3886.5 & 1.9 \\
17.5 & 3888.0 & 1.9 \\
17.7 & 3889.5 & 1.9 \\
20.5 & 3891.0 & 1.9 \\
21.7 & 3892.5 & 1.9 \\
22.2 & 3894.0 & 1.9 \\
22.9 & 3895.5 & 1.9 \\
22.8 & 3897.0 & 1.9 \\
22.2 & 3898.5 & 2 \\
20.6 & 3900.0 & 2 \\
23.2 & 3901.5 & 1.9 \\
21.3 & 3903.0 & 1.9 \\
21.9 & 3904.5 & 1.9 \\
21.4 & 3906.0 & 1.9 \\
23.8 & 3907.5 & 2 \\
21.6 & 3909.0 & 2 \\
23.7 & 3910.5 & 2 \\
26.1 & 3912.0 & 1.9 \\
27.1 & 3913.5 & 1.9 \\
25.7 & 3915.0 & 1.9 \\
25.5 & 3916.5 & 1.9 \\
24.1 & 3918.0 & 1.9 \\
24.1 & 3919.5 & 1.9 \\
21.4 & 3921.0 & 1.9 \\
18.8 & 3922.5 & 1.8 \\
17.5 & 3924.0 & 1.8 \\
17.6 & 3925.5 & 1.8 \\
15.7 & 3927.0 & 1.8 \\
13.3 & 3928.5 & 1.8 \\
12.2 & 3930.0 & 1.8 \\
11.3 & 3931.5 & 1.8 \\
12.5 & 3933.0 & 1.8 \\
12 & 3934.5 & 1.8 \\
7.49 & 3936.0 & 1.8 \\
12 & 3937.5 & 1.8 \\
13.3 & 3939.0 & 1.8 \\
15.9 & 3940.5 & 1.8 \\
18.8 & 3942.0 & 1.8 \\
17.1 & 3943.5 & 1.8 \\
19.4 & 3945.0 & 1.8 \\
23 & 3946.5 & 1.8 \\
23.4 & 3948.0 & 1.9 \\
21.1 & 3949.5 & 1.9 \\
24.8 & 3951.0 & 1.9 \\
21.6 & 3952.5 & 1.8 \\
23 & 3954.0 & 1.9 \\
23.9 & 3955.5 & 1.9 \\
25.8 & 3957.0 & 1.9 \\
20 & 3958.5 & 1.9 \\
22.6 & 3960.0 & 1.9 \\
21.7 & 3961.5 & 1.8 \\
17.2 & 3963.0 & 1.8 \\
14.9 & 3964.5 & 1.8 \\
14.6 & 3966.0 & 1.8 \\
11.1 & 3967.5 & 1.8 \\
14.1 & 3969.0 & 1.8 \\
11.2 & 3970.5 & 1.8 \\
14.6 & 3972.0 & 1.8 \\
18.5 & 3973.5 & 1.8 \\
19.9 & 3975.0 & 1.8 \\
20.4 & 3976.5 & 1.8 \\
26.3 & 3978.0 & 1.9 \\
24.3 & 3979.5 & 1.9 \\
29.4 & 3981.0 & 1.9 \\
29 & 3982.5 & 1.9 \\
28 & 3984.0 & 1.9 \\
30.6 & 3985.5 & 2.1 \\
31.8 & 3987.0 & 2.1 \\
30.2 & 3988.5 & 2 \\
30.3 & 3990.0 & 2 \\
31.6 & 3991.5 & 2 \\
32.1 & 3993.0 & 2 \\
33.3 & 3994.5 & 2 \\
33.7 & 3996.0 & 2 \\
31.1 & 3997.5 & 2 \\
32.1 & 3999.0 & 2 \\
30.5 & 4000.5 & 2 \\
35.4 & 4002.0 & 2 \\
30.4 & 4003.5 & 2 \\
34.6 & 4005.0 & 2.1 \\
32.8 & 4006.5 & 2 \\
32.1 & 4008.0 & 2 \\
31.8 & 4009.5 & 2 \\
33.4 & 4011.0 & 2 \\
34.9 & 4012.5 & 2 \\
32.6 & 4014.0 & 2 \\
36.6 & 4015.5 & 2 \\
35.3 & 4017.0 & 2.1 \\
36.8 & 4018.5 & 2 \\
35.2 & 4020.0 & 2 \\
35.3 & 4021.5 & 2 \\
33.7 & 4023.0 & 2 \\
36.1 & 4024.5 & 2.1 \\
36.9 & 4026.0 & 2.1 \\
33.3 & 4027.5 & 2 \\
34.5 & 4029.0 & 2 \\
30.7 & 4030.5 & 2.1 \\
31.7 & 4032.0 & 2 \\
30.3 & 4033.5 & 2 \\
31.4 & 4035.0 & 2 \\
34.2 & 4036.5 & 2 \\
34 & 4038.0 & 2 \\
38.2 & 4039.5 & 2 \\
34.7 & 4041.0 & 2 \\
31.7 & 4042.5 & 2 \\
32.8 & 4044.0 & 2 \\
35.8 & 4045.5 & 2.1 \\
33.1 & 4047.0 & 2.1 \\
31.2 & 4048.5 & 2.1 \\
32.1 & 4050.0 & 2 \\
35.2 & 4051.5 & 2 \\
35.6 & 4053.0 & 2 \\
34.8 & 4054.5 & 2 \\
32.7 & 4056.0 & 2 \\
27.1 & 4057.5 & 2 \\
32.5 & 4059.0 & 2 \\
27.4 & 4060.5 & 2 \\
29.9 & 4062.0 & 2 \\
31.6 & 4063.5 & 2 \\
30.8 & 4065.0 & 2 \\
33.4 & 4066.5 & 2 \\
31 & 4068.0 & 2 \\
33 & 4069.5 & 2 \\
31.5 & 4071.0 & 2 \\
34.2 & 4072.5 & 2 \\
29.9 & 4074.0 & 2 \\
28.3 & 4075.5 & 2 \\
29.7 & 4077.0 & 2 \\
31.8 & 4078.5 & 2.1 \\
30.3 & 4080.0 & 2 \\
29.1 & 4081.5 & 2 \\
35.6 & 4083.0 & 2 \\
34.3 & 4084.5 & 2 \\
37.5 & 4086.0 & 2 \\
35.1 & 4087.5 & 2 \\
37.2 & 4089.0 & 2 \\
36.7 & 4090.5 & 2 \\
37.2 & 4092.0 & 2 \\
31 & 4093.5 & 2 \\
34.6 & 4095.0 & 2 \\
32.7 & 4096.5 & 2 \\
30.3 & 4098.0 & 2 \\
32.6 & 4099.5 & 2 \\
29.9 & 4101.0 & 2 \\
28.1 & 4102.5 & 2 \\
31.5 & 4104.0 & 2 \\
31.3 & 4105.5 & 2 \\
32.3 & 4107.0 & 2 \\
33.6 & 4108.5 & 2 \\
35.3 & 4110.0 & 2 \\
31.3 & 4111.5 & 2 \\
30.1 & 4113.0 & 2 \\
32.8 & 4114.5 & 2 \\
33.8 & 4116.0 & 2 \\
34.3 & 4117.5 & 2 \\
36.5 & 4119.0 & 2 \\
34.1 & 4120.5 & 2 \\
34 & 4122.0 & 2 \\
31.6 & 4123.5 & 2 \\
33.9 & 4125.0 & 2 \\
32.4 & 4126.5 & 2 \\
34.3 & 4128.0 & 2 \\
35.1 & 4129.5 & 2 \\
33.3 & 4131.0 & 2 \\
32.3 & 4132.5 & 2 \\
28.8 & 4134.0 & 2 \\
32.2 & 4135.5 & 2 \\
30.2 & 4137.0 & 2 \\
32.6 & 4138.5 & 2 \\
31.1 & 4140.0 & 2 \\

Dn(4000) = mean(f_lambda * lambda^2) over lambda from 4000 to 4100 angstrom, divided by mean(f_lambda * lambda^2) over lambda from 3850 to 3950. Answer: 1.9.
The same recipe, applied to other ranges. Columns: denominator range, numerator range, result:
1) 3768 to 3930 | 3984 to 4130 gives 2.00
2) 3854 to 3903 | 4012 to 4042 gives 2.06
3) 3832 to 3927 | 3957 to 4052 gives 1.72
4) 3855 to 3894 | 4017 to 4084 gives 2.11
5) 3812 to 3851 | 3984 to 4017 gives 2.47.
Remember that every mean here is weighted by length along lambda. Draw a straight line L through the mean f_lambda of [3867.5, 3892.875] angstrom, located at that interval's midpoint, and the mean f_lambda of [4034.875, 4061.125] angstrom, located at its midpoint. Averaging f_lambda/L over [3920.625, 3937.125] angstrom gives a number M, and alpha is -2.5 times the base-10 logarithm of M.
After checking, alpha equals 0.46 mag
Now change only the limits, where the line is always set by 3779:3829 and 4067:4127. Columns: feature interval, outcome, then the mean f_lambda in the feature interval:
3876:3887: 0.32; 16.4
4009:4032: -0.19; 34.4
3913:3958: 0.29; 18.9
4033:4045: -0.12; 33.5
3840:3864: 0.31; 15.5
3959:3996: 0.15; 23.4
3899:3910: 0.06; 22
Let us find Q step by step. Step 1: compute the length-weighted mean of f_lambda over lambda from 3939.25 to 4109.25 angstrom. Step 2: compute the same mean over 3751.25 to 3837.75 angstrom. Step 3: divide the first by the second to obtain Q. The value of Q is 1.63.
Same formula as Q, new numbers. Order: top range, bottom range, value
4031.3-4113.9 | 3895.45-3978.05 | 1.68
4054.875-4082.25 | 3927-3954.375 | 1.85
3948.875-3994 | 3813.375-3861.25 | 1.59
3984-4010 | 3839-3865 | 2.08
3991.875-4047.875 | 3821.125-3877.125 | 2.24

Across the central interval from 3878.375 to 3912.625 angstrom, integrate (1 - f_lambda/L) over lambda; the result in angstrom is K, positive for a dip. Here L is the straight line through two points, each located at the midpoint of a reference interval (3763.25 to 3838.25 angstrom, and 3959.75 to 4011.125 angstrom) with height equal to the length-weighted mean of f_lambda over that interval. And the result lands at 2.6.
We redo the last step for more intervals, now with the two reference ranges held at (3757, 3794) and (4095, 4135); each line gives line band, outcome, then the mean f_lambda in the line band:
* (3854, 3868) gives 4.8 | 15.5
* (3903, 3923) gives 1.5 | 23.5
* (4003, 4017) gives -2.2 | 33.4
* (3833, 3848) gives 6.2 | 13.3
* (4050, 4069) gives -0.8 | 31.9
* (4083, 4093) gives -1.4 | 36.1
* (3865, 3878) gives 3.6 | 17.3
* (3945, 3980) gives 9.3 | 19.9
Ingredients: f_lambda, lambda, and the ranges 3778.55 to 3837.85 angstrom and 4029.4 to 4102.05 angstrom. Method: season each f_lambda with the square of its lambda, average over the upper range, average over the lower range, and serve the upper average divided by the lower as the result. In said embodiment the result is 2.14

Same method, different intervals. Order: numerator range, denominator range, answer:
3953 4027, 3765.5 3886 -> 1.76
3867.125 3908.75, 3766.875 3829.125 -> 1.08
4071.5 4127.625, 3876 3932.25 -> 1.81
